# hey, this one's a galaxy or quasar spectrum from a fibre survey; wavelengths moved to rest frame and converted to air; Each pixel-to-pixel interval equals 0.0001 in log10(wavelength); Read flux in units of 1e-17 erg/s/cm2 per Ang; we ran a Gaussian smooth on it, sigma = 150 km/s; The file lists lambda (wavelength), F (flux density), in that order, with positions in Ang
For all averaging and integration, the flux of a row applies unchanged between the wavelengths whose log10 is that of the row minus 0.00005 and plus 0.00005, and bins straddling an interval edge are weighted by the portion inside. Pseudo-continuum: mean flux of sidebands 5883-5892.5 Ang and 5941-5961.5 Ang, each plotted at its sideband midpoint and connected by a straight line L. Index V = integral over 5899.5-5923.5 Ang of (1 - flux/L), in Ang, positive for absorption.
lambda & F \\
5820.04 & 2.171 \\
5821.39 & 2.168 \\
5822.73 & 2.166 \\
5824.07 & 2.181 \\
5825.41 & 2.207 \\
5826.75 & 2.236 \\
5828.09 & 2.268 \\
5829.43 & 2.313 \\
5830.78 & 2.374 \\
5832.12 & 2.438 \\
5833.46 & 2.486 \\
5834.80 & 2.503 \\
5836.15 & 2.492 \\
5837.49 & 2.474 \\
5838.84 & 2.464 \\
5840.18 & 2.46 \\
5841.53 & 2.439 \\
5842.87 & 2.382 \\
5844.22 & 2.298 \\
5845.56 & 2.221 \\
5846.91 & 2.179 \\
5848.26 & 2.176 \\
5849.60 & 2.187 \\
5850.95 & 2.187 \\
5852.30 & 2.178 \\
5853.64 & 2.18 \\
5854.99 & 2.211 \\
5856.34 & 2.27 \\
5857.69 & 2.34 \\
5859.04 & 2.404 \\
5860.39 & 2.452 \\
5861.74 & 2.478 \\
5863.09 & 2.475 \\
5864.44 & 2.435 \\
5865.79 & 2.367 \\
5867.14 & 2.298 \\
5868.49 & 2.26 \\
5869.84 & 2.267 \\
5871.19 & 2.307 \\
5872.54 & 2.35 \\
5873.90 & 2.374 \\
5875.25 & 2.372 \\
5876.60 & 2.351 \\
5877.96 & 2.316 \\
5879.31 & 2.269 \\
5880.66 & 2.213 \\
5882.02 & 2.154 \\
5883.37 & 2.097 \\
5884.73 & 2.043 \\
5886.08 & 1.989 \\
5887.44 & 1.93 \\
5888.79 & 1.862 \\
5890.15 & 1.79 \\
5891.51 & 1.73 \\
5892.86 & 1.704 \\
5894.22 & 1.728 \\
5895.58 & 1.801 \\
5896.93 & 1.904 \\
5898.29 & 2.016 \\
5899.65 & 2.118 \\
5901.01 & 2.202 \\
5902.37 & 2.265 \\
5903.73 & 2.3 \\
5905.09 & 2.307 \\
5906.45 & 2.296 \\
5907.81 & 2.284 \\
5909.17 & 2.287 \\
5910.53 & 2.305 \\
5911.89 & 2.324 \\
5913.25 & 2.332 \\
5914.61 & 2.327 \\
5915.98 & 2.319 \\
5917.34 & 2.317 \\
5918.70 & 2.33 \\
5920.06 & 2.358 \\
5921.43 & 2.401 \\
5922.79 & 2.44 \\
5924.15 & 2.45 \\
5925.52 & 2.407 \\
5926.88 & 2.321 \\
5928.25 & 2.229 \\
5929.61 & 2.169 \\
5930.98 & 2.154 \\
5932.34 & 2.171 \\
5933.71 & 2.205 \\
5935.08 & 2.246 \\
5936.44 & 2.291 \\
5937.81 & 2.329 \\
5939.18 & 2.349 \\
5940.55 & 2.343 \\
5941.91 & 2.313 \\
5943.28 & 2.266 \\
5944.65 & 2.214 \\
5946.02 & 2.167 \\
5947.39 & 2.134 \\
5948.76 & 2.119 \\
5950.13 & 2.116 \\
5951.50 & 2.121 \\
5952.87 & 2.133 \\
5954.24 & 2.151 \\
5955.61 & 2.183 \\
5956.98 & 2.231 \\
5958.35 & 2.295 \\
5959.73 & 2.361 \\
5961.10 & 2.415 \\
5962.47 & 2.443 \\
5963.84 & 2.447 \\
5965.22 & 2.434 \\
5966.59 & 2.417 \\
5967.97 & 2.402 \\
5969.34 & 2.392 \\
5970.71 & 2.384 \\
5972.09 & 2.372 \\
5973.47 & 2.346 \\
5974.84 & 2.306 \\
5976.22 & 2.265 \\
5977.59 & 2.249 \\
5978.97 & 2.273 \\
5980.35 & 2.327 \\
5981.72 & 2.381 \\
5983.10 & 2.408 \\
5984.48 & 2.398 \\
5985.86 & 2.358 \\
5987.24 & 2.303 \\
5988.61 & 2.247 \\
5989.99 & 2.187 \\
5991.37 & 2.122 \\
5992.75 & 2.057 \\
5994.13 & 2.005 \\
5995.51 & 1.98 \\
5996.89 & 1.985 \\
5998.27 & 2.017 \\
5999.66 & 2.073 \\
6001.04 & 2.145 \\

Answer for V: -3.4 Ang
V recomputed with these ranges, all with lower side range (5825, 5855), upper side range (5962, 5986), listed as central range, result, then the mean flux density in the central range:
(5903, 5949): 1.2 Ang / 2.29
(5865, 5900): 3.5 Ang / 2.1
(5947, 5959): 1.0 Ang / 2.17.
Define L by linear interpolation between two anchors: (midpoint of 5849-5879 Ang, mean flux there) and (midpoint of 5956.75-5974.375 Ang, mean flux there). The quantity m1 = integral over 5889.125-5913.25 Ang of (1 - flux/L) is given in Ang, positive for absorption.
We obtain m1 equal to 2.7 Ang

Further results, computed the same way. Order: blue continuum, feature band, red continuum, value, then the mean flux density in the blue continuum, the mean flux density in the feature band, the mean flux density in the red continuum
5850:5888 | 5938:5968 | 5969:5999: -0.32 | 2.27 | 2.27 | 2.24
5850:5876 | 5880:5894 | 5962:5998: 2.26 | 2.33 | 1.94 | 2.28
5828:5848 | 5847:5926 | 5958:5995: 4.69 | 2.38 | 2.22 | 2.32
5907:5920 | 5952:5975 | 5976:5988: -0.07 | 2.32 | 2.34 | 2.33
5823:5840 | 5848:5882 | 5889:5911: -1.41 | 2.37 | 2.31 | 2.06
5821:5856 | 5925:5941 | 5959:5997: 0.25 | 2.3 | 2.26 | 2.3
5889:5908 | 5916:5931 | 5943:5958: -1.73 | 2.02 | 2.33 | 2.17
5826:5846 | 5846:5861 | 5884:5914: 0.33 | 2.39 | 2.25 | 2.07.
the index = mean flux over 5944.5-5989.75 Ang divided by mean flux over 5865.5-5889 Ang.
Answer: 1.04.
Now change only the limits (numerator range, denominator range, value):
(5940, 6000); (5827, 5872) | 0.96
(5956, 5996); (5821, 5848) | 0.99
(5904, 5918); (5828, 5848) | 0.97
